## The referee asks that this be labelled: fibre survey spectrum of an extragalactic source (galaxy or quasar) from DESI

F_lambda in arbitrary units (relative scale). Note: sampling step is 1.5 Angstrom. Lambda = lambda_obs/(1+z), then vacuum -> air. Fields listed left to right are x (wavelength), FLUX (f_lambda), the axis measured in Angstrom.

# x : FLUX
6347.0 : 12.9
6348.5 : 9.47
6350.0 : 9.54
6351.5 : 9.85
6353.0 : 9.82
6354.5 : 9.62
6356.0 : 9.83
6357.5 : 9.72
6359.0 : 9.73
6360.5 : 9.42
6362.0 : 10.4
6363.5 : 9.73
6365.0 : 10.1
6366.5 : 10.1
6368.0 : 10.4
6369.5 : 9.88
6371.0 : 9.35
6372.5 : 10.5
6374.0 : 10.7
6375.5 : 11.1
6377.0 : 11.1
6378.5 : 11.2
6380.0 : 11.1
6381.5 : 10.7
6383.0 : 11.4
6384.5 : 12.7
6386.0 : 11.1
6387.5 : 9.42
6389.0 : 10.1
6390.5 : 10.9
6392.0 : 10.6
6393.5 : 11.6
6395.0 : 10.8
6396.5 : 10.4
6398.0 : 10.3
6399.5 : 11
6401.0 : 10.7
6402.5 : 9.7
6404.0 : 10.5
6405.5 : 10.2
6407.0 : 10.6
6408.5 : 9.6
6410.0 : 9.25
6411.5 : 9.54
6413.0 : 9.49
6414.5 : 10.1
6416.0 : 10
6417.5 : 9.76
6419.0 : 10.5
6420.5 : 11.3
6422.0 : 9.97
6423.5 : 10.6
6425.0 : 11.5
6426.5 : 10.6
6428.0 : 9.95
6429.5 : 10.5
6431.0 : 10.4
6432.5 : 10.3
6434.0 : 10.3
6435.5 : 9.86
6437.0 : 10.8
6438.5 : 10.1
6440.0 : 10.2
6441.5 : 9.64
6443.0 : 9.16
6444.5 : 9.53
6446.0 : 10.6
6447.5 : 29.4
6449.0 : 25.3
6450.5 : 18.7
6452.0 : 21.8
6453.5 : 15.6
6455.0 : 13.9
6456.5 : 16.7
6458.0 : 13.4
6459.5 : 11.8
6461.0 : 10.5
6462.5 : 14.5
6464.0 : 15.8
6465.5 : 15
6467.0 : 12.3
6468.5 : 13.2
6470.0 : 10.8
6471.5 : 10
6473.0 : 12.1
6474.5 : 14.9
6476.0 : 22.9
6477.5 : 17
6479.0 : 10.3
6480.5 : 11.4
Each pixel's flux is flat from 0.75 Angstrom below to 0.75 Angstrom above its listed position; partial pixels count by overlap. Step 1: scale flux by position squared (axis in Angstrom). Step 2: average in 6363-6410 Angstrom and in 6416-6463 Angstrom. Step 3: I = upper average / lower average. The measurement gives 1.2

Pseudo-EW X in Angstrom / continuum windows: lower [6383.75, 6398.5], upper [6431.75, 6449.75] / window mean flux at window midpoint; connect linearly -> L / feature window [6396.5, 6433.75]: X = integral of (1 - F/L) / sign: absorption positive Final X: 4.9 Angstrom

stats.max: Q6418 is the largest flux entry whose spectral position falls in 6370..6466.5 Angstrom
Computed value 29.4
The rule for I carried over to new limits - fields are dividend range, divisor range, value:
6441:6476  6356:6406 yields 1.44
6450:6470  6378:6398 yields 1.38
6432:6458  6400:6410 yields 1.42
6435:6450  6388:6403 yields 1.30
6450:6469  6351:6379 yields 1.51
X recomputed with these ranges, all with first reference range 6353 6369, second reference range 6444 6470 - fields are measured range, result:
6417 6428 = 2.45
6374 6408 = 2.59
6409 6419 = 2.56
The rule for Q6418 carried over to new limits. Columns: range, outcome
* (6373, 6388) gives 12.7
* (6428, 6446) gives 10.8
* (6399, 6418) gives 11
